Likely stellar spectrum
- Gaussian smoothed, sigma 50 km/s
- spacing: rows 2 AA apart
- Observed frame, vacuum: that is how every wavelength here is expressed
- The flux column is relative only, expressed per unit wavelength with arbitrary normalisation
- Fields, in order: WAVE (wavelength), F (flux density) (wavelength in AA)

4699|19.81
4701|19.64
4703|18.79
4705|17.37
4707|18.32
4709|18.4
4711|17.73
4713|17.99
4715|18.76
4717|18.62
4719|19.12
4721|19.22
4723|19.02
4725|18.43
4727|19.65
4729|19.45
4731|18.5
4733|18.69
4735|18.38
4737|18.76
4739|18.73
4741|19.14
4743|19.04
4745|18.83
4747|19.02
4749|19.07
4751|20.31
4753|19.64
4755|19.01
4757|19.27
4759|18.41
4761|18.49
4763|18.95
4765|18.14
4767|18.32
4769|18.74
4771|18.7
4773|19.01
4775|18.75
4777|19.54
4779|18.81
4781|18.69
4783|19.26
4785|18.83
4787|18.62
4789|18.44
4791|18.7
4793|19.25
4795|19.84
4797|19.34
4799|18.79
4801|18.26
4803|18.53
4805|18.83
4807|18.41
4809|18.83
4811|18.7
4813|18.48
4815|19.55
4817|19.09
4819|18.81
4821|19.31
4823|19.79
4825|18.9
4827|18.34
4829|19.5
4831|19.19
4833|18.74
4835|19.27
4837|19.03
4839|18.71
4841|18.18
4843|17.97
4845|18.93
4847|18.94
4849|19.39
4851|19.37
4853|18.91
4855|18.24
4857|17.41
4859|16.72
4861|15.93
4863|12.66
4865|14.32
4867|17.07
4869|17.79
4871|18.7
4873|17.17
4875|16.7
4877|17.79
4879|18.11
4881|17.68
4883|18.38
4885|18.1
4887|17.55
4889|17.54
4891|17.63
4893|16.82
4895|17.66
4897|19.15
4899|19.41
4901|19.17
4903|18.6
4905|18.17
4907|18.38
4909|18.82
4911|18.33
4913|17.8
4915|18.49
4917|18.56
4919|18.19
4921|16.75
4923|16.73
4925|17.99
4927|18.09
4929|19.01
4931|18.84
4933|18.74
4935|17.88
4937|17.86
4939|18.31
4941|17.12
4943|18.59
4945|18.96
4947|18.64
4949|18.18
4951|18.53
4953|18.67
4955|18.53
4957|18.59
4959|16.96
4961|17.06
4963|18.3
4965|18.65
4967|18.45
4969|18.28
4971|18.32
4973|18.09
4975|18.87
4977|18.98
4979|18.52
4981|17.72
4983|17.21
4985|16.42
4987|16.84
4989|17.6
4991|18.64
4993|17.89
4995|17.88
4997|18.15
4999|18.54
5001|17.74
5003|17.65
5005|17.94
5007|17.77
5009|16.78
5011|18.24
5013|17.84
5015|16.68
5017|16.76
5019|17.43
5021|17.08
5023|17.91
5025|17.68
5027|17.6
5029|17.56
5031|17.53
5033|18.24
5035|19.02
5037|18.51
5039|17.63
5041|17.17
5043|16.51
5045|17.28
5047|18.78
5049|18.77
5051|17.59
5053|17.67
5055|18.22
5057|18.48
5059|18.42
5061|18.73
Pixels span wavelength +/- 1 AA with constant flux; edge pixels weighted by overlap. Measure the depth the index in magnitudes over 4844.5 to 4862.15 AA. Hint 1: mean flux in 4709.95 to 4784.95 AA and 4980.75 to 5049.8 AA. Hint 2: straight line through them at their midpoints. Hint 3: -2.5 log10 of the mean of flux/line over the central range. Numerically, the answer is 0.02 mag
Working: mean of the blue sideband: 18.9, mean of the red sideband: 17.7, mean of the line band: 18.1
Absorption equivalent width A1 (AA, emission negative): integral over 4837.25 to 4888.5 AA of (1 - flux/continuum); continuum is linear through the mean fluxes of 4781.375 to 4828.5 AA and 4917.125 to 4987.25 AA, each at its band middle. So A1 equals 2.6 AA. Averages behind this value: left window 18.9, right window 18.1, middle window 17.6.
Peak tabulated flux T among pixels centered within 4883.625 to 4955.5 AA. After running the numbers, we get 19.41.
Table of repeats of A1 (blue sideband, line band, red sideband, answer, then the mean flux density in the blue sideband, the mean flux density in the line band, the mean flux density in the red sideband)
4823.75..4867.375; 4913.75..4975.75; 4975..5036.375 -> -1.2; 18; 18.2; 17.8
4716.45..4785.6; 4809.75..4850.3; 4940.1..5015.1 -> -0.7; 18.9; 18.9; 18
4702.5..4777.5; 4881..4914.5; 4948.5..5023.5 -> 0.0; 18.8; 18.2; 17.9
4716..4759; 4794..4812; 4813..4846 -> 0.1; 19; 18.8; 18.9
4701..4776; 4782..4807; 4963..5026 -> -0.4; 18.8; 18.9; 17.8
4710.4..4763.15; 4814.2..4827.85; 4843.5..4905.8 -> -0.7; 18.9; 19.1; 17.7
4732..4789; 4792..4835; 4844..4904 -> -1.5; 18.9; 19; 17.7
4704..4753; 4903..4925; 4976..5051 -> 0.1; 18.8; 18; 17.7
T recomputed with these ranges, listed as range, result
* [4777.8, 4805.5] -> 19.84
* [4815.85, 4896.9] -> 19.79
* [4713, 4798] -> 20.31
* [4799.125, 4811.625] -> 18.83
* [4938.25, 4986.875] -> 18.98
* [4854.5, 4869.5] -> 18.24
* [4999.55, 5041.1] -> 19.02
